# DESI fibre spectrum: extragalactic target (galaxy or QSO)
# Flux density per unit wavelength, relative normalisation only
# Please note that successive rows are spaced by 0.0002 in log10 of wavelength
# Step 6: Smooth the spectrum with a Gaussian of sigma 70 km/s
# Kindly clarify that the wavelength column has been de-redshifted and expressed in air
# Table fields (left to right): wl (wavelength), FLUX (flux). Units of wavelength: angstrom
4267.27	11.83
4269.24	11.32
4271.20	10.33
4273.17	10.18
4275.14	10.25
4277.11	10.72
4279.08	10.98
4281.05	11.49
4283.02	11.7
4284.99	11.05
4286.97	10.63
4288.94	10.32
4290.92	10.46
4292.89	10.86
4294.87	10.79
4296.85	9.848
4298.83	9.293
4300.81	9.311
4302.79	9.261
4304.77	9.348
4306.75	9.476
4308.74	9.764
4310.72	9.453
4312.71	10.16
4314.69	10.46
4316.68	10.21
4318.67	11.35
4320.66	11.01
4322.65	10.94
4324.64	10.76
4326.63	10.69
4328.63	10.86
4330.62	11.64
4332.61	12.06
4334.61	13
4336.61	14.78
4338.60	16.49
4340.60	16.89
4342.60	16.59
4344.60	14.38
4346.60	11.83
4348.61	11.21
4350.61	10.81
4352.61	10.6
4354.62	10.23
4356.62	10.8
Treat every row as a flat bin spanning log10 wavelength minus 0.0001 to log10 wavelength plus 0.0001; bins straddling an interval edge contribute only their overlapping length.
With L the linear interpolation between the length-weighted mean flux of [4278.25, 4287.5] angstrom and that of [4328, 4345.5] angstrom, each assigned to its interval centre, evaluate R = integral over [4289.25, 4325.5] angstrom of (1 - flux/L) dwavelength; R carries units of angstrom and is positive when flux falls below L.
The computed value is 6.9 angstrom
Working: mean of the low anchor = 11.2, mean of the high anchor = 14.1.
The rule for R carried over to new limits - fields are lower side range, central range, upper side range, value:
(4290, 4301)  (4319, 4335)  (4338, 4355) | 1.0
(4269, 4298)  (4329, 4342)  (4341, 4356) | -2.2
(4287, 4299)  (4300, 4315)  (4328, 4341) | 2.4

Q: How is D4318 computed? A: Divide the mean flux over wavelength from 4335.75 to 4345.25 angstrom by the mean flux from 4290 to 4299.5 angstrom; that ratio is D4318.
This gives 1.55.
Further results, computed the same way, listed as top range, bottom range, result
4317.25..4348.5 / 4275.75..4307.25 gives 1.24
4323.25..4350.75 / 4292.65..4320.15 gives 1.31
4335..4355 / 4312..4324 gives 1.26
